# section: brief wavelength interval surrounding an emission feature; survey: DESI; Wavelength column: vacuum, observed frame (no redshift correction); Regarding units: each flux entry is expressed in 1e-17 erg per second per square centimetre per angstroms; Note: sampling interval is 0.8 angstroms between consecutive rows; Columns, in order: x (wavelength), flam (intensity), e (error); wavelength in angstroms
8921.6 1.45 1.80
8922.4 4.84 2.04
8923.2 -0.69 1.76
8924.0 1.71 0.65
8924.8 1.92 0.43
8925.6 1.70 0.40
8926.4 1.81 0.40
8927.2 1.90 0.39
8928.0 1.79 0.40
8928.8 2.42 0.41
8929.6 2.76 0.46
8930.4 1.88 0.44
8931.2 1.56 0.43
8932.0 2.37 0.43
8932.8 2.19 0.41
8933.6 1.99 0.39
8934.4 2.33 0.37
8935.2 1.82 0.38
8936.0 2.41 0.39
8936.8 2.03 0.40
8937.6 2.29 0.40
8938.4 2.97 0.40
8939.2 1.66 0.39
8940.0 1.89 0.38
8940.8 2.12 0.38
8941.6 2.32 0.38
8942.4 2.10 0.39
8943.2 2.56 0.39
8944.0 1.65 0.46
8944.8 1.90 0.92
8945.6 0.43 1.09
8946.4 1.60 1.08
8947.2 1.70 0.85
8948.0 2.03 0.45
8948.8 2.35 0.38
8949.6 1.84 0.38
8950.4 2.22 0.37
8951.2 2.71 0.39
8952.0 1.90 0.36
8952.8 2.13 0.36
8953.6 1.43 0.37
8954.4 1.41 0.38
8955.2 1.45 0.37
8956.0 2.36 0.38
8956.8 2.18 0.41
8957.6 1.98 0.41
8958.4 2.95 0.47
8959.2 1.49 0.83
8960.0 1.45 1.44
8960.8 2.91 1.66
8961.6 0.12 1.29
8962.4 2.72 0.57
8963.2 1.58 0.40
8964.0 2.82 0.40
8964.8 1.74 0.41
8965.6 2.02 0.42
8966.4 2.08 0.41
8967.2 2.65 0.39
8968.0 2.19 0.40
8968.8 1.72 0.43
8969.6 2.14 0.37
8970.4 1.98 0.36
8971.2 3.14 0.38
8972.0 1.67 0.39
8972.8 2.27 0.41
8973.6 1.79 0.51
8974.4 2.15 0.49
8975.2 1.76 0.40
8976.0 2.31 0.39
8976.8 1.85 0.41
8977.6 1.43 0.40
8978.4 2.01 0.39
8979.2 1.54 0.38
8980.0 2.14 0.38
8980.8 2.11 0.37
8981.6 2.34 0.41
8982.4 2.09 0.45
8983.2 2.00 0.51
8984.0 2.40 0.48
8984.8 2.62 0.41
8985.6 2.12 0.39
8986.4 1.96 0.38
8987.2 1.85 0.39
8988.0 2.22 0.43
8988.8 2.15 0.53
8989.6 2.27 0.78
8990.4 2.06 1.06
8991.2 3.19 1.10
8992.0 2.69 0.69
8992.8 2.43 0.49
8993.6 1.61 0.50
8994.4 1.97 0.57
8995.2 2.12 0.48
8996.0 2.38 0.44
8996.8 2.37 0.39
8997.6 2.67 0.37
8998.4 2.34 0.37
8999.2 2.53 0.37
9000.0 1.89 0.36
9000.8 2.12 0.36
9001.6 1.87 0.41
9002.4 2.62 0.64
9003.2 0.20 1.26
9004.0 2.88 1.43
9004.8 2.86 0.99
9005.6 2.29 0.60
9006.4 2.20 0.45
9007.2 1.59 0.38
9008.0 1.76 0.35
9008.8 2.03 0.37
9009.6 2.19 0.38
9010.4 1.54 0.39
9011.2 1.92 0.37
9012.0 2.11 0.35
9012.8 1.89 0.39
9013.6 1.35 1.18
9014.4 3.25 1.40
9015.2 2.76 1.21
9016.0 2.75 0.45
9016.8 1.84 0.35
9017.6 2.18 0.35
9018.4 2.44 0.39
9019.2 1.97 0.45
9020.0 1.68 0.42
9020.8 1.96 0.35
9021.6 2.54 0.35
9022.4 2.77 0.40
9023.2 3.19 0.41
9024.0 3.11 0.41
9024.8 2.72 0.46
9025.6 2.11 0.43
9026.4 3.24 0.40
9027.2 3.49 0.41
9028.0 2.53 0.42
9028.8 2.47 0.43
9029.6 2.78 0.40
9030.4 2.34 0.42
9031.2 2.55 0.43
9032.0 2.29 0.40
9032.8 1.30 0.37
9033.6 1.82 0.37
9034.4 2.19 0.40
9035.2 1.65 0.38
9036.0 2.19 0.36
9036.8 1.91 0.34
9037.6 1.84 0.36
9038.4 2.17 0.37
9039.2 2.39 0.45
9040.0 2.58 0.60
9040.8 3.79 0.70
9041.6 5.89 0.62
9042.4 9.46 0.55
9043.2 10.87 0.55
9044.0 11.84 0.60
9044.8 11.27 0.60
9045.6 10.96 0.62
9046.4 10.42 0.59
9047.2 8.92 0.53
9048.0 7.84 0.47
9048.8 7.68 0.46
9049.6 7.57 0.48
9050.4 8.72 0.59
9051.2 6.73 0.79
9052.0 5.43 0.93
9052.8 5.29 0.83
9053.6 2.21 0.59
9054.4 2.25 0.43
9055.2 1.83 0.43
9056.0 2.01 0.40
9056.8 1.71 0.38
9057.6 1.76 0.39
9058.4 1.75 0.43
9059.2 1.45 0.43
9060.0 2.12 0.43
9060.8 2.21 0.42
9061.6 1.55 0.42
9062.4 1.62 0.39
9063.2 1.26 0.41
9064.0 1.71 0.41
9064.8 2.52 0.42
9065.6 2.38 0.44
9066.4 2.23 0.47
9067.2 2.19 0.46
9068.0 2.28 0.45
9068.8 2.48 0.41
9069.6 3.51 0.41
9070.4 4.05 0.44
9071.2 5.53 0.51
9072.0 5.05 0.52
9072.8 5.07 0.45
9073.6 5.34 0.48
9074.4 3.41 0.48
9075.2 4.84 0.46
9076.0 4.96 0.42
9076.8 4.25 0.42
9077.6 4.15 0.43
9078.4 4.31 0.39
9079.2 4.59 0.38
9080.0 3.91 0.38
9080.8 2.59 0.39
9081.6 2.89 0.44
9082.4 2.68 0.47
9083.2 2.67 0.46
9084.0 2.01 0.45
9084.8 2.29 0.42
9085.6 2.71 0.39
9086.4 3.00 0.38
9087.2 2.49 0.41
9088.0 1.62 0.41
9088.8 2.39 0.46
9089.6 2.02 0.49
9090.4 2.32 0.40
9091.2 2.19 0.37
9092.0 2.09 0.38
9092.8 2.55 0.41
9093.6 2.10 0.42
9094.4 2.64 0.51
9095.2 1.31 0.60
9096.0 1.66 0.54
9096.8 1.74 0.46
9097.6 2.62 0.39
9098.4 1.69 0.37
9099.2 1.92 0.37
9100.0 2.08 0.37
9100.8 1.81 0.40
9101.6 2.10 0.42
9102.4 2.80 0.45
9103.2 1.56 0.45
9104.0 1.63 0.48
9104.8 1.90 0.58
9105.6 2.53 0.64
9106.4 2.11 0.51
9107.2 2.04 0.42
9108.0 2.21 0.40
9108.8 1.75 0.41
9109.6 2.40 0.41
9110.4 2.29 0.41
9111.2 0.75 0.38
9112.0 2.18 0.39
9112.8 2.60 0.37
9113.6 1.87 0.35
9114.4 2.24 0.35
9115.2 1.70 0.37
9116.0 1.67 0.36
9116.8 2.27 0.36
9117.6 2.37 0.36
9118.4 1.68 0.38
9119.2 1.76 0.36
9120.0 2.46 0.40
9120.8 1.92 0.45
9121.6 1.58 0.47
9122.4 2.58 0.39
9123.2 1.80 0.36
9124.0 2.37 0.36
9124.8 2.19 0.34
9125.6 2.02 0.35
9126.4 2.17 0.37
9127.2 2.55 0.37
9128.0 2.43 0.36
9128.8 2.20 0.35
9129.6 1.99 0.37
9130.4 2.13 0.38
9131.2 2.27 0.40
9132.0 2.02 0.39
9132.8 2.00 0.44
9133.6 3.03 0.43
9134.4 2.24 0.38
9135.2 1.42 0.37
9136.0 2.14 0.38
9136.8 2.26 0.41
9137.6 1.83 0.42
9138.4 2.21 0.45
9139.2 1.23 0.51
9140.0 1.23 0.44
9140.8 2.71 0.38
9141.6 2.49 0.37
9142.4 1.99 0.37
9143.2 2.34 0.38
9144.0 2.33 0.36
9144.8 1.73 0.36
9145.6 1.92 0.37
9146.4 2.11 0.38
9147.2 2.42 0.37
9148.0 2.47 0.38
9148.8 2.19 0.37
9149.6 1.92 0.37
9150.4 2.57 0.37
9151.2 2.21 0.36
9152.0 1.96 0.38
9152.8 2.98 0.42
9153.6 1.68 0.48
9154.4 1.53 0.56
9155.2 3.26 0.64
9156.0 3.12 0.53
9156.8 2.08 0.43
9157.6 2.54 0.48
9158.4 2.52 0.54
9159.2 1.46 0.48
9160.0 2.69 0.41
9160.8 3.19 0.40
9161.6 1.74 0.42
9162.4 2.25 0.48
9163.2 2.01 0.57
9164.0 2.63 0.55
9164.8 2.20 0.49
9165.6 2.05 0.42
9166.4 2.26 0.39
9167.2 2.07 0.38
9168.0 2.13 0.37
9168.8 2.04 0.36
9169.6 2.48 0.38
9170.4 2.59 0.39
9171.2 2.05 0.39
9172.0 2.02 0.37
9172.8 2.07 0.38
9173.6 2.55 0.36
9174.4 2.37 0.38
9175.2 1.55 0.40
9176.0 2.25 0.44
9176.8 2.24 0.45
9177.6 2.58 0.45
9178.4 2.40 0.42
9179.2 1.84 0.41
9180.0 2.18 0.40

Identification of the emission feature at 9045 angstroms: H-alpha 6563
